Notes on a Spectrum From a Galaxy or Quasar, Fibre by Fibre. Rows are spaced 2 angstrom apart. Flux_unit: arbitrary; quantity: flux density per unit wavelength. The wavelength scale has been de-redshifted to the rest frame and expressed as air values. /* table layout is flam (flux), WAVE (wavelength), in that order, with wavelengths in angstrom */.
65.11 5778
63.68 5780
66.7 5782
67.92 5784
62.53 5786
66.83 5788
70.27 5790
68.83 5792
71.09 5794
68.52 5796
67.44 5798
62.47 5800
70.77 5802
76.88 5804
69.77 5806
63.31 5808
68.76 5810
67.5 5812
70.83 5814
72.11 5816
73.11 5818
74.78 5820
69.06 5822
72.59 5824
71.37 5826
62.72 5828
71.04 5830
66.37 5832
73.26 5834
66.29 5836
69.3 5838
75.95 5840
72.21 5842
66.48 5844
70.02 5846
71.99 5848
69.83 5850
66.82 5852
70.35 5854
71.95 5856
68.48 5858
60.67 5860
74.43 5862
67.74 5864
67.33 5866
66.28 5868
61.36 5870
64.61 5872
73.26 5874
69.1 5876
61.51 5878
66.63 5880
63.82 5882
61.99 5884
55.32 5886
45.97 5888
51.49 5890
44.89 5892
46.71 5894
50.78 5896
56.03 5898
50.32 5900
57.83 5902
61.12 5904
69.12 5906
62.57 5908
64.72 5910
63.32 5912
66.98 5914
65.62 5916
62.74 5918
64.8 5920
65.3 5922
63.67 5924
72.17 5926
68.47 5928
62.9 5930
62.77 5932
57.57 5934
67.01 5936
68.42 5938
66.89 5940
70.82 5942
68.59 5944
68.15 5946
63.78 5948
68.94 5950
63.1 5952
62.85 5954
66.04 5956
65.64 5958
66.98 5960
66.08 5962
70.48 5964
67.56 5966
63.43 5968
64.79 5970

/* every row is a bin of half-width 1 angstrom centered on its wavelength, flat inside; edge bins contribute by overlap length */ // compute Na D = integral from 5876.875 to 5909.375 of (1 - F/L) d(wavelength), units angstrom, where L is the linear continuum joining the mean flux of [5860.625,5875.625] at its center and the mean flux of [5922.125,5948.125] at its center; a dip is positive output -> 5.0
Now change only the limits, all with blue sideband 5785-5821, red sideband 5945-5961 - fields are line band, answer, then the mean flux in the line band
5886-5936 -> 5.01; 60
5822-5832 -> -0.06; 69.1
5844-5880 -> -0.04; 67.9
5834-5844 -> -0.35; 70.7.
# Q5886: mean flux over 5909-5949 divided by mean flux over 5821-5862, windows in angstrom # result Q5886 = 0.95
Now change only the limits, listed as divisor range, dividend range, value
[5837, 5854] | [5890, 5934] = 0.86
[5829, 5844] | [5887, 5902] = 0.71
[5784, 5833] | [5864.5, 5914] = 0.87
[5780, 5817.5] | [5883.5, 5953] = 0.90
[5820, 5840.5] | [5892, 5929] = 0.88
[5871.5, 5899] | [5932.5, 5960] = 1.14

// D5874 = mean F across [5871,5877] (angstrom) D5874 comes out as 69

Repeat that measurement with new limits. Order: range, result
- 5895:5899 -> 53.4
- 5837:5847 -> 70.8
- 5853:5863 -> 69.2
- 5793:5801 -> 67.4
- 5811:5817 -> 70.1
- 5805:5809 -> 66.5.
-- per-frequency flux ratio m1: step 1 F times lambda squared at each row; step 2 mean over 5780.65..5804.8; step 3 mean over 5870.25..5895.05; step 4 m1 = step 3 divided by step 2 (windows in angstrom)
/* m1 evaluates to 0.89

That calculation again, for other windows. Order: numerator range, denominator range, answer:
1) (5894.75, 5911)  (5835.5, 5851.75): 0.86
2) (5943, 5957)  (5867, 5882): 1.03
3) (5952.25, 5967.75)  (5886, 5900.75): 1.36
